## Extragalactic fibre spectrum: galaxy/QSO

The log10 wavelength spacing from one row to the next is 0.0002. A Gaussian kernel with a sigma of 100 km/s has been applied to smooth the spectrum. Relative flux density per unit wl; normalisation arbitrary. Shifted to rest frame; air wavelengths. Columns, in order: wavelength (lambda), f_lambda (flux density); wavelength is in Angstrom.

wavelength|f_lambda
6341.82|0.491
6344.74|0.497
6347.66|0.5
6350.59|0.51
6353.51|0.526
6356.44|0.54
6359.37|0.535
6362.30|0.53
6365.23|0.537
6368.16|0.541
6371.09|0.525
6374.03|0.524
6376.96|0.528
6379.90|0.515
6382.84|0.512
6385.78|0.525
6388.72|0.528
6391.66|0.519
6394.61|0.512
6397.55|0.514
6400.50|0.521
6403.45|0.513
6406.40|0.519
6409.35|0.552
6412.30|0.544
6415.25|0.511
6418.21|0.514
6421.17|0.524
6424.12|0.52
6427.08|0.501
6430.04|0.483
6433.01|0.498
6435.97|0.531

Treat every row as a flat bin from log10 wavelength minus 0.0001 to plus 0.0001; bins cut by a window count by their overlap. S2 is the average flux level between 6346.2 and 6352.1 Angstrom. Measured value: 0.505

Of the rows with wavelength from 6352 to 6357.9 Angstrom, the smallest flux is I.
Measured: 0.526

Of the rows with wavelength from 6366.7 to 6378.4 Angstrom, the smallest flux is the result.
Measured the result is 0.524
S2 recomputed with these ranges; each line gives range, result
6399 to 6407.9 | 0.517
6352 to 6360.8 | 0.534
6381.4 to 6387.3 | 0.519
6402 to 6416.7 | 0.528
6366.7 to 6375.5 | 0.53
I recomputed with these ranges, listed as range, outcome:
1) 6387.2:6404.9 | 0.512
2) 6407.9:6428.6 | 0.501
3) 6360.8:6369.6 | 0.53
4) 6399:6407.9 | 0.513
